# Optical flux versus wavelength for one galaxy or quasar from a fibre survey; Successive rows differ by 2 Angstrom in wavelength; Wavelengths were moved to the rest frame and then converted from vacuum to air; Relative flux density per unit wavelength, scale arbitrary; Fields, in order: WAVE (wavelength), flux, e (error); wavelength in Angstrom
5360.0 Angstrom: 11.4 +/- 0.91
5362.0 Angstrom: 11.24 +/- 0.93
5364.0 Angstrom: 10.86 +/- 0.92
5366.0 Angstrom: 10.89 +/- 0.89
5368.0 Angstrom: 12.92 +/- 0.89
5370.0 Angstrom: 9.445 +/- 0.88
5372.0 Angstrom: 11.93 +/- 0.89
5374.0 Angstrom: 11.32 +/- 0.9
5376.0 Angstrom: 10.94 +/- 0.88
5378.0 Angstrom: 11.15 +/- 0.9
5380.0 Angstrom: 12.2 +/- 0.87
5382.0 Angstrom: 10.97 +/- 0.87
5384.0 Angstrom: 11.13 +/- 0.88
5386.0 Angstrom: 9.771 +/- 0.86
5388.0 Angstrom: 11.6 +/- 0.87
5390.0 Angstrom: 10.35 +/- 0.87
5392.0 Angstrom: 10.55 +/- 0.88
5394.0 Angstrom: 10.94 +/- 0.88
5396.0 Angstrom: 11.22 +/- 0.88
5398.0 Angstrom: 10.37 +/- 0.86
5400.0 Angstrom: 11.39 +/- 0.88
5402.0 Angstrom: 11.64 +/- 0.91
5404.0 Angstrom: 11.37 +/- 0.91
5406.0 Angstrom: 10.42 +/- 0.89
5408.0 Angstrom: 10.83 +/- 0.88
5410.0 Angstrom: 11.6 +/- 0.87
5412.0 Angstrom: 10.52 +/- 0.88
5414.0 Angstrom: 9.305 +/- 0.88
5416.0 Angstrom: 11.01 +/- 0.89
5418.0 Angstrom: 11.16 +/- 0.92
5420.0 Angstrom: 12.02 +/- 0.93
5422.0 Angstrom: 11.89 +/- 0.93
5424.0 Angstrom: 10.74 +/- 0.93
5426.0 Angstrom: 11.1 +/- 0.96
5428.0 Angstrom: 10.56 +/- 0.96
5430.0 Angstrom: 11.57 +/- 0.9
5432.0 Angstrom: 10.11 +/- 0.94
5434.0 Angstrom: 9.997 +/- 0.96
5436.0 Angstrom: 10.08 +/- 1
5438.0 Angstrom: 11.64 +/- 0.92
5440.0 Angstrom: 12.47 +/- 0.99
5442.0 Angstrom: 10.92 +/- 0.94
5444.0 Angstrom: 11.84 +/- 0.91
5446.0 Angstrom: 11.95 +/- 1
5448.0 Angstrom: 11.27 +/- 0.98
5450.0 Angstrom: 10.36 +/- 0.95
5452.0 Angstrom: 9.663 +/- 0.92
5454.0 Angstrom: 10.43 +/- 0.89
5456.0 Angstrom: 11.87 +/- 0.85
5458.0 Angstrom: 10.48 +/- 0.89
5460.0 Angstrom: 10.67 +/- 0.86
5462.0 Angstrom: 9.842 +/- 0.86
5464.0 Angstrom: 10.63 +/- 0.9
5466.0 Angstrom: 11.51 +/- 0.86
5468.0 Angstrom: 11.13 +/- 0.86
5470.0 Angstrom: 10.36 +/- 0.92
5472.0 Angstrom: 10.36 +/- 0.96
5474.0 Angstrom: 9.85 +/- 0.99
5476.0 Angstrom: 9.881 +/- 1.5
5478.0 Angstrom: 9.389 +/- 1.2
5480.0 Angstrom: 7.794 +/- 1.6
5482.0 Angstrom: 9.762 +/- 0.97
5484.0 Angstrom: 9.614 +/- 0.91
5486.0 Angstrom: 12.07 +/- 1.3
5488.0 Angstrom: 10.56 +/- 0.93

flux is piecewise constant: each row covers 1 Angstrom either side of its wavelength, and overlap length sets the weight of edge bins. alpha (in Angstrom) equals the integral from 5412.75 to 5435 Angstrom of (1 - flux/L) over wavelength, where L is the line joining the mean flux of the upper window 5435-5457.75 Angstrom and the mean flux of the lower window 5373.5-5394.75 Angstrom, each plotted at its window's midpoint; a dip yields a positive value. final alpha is 0.42 Angstrom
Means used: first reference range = 11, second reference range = 11.1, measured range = 10.9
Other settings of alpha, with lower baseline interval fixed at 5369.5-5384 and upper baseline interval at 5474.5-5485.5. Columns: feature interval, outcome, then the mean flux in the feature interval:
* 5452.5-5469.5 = -1.8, 10.8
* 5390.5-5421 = -0.7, 10.9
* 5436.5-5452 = -2.0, 11.3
